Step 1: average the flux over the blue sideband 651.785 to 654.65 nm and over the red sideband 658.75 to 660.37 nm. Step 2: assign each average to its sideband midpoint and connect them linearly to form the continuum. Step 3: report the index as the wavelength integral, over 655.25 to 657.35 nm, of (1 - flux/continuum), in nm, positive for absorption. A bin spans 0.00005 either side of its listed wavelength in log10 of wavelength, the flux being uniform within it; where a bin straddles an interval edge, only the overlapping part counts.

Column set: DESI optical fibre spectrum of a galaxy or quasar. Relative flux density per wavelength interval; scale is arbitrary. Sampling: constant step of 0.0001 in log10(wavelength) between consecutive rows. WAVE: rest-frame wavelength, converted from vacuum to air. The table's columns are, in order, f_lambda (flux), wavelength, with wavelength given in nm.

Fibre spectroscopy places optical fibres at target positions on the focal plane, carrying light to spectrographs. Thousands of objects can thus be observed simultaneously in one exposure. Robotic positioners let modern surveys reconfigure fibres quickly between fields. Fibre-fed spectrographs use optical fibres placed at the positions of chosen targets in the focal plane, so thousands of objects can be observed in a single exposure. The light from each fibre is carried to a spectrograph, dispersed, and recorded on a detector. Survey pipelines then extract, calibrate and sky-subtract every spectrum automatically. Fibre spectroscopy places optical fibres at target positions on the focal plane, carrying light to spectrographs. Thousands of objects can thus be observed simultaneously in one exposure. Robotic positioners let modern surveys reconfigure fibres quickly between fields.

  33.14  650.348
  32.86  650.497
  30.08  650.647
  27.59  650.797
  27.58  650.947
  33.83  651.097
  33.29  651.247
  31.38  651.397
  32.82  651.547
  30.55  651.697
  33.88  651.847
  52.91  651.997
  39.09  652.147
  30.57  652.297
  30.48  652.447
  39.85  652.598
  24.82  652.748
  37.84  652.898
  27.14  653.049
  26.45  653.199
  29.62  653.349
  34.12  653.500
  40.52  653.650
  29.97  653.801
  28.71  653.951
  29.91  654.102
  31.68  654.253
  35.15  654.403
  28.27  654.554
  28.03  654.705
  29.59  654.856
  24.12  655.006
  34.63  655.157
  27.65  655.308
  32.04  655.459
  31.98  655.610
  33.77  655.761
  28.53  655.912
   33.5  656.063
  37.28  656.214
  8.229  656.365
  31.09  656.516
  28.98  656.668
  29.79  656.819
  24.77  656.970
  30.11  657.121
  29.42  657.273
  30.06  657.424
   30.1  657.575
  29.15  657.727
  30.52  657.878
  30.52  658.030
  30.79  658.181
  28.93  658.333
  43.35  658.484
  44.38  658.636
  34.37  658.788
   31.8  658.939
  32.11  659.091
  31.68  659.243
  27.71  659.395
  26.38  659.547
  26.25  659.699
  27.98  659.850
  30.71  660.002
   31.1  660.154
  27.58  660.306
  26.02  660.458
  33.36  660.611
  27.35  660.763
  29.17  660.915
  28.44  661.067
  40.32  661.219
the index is 0.16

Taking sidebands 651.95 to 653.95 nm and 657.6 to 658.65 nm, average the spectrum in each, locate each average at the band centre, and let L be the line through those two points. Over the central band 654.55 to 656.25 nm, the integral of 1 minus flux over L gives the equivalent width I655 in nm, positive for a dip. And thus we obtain 0.14 nm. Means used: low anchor 33.6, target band 30.7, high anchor 33.1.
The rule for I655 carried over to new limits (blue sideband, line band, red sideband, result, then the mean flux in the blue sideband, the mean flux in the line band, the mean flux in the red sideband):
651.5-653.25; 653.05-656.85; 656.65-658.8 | 0.324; 34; 30.1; 31.7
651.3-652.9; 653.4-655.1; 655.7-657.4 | 0.050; 34.8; 30.9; 28.7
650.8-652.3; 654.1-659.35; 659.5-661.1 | 0.032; 34.5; 30.7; 28.6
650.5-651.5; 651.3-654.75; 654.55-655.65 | -0.298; 30.8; 32.8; 29.5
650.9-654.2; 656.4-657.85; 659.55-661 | 0.082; 33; 28.7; 28.7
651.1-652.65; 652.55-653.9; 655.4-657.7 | 0.062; 35.3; 32.1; 29.3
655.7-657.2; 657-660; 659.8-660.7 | -0.227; 28.5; 31.2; 29.4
